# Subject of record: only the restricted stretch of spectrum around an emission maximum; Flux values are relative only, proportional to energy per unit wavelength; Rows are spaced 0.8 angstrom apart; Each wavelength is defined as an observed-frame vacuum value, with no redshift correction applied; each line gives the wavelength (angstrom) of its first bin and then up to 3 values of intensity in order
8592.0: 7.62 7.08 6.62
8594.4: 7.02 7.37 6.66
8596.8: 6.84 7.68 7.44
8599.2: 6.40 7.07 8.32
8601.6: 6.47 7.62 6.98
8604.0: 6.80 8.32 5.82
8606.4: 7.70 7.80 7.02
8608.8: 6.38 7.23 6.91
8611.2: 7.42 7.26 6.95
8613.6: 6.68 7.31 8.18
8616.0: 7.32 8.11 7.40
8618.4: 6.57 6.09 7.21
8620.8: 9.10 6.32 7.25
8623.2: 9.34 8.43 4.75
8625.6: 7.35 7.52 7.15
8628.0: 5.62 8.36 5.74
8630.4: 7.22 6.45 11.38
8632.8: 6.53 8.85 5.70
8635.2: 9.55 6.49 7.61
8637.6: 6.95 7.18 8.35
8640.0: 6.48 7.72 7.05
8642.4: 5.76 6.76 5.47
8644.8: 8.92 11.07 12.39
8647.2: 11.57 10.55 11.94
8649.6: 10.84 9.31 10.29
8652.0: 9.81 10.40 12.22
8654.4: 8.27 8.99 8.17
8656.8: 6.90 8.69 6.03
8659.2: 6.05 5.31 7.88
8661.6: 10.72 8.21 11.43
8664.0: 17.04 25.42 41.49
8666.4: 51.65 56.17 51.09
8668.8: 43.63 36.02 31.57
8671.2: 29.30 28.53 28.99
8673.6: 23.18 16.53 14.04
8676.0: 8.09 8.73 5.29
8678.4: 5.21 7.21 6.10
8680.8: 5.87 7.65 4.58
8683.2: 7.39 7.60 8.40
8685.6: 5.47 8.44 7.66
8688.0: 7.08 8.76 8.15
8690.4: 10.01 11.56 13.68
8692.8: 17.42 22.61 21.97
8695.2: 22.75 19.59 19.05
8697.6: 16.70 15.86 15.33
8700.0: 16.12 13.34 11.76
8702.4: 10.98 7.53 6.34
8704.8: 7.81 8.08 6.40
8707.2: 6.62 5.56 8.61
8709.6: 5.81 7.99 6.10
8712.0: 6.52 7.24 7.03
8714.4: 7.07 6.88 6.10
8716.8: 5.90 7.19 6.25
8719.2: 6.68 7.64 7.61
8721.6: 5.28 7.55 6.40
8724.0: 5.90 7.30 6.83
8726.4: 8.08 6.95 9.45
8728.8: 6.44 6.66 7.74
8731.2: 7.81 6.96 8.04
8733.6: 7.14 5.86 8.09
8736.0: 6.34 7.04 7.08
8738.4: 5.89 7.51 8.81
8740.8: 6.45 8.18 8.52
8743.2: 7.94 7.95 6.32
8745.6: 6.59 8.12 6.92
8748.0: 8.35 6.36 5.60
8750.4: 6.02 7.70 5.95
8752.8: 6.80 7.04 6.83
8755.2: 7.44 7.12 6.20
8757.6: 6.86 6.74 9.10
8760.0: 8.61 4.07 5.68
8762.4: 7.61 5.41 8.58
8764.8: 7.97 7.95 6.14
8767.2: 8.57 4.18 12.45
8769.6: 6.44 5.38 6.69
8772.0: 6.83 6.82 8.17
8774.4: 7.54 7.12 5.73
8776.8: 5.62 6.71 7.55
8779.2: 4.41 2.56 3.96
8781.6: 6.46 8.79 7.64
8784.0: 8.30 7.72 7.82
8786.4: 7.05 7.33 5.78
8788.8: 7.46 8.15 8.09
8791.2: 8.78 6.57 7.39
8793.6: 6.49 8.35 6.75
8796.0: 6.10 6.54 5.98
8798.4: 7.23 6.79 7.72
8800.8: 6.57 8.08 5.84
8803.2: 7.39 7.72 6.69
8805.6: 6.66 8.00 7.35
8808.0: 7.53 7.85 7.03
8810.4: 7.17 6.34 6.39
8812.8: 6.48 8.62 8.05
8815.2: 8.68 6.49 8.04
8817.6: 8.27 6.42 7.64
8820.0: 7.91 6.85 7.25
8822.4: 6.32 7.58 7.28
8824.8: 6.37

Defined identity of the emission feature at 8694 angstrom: [N II]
